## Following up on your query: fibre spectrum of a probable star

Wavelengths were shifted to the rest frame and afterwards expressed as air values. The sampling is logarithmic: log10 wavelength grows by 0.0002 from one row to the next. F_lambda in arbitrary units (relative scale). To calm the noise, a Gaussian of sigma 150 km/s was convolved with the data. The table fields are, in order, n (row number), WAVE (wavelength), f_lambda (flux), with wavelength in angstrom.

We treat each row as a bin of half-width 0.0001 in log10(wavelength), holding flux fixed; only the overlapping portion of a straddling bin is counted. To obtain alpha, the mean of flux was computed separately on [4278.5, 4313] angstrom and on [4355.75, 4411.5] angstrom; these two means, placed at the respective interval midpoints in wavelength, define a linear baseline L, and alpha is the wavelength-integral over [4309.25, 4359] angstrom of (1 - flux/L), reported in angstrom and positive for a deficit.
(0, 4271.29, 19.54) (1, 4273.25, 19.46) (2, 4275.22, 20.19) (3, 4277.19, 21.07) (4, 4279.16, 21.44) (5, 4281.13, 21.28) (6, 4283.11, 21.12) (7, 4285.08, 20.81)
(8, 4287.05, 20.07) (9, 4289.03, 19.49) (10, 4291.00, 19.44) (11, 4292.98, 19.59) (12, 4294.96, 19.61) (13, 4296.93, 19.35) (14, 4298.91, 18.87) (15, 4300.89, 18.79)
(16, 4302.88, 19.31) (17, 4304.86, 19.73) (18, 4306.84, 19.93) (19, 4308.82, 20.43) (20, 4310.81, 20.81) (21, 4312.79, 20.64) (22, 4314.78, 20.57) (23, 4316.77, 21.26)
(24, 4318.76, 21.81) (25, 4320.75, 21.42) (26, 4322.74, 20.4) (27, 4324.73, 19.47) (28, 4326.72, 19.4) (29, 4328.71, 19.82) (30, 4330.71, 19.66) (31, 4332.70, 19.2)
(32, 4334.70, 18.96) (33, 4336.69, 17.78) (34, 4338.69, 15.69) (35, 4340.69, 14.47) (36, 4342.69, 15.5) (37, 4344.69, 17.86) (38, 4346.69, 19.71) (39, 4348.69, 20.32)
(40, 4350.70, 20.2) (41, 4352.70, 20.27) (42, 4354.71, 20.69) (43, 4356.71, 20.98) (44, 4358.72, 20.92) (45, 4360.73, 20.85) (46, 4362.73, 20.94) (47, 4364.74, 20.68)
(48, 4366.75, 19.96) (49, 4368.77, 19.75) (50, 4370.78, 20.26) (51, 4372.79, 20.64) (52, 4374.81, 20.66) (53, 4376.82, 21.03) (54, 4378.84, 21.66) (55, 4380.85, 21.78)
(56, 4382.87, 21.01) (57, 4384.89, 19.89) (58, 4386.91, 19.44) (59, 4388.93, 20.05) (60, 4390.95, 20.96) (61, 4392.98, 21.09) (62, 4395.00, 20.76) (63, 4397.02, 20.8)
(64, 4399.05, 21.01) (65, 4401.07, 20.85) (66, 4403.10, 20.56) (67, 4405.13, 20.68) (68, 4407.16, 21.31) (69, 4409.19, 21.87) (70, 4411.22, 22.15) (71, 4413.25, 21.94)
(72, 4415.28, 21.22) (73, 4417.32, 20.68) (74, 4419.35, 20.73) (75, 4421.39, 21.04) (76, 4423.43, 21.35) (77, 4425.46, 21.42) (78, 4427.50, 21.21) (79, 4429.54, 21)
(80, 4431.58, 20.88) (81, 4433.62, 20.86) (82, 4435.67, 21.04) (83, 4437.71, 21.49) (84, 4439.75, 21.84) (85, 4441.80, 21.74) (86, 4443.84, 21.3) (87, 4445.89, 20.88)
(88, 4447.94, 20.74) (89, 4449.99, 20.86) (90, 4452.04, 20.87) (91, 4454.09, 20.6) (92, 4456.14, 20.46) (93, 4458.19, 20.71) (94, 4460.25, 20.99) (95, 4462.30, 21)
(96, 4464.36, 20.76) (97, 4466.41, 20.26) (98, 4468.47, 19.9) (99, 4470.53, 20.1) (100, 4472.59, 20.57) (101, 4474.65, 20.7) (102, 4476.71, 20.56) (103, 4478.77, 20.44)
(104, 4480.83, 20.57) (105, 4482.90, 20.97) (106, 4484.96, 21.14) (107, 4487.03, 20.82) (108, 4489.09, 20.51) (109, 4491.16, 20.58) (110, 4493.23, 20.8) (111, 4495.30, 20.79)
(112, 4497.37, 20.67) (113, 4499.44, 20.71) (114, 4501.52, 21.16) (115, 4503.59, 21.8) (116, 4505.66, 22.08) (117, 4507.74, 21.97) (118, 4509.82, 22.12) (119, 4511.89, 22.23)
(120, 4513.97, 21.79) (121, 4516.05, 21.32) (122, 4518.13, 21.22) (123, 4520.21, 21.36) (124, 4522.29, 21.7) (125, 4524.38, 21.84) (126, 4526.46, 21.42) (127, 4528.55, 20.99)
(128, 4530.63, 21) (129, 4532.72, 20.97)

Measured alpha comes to 2.1 angstrom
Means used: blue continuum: 20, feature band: 19.5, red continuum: 20.8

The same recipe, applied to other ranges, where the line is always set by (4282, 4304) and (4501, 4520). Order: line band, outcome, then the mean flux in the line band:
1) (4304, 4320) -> -0.6 angstrom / 20.7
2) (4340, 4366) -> 0.9 angstrom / 19.6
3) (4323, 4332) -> 0.2 angstrom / 19.7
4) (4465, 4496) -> 1.3 angstrom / 20.6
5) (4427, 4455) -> 0.0 angstrom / 21.1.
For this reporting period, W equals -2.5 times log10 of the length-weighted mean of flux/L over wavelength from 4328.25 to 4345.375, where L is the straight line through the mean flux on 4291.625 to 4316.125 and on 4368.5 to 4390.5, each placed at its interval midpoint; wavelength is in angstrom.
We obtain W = 0.15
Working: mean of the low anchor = 19.8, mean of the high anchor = 20.6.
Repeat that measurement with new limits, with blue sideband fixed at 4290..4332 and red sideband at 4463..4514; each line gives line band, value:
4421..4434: -0.03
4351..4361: -0.02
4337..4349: 0.18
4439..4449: -0.03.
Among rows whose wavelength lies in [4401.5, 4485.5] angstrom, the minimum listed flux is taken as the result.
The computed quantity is 19.9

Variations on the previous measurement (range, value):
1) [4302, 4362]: 14.47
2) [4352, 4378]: 19.75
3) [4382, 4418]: 19.44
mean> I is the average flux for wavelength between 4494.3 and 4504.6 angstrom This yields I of 21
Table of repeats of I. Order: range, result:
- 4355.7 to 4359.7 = 21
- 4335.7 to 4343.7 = 15.9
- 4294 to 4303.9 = 19.2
